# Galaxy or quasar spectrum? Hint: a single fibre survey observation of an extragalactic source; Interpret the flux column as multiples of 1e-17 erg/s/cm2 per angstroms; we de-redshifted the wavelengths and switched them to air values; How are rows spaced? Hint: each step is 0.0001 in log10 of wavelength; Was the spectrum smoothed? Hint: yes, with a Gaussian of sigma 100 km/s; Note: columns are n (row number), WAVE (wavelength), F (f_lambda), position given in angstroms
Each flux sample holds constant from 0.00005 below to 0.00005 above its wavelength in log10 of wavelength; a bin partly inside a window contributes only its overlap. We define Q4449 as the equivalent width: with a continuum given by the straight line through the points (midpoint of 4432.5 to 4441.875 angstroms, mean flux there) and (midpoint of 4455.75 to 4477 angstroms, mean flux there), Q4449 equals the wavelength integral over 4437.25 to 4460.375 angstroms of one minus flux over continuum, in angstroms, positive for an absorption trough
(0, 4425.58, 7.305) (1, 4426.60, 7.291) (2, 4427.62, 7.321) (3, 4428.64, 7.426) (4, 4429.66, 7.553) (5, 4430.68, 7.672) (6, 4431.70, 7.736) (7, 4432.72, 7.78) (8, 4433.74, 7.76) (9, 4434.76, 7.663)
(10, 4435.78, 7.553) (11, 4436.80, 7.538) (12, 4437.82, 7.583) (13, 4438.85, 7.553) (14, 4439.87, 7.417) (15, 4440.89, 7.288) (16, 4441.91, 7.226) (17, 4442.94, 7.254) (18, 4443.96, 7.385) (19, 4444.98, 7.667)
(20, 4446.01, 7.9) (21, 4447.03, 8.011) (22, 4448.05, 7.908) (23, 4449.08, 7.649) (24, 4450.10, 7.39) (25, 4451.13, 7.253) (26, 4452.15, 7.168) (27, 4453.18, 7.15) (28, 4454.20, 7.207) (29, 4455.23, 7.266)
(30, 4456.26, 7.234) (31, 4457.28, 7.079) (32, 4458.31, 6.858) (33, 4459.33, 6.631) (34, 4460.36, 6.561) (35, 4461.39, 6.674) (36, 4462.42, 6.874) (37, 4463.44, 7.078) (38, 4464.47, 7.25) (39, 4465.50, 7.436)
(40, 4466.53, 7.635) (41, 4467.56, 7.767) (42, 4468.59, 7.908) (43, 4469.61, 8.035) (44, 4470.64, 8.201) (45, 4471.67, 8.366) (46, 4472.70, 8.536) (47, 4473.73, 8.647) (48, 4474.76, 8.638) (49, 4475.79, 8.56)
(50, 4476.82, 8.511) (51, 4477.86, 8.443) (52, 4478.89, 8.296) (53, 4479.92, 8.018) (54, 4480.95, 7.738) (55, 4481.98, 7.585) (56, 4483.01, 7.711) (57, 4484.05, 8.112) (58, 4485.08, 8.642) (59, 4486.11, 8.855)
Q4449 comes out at 0.7 angstroms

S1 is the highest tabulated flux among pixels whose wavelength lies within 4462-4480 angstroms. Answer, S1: 8.647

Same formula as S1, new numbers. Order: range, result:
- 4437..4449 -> 8.011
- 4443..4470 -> 8.035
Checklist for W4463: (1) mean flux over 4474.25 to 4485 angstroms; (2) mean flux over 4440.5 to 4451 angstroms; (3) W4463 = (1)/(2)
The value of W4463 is 1.08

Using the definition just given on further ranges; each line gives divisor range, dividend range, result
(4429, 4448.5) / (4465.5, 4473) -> 1.05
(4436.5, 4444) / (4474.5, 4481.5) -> 1.12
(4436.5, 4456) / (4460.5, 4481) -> 1.06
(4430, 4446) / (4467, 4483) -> 1.09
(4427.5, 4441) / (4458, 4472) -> 0.97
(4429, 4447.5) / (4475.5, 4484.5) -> 1.07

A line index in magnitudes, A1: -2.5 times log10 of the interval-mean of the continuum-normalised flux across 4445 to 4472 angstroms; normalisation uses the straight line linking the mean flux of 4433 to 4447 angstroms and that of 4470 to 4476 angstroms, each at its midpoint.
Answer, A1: 0.09 mag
